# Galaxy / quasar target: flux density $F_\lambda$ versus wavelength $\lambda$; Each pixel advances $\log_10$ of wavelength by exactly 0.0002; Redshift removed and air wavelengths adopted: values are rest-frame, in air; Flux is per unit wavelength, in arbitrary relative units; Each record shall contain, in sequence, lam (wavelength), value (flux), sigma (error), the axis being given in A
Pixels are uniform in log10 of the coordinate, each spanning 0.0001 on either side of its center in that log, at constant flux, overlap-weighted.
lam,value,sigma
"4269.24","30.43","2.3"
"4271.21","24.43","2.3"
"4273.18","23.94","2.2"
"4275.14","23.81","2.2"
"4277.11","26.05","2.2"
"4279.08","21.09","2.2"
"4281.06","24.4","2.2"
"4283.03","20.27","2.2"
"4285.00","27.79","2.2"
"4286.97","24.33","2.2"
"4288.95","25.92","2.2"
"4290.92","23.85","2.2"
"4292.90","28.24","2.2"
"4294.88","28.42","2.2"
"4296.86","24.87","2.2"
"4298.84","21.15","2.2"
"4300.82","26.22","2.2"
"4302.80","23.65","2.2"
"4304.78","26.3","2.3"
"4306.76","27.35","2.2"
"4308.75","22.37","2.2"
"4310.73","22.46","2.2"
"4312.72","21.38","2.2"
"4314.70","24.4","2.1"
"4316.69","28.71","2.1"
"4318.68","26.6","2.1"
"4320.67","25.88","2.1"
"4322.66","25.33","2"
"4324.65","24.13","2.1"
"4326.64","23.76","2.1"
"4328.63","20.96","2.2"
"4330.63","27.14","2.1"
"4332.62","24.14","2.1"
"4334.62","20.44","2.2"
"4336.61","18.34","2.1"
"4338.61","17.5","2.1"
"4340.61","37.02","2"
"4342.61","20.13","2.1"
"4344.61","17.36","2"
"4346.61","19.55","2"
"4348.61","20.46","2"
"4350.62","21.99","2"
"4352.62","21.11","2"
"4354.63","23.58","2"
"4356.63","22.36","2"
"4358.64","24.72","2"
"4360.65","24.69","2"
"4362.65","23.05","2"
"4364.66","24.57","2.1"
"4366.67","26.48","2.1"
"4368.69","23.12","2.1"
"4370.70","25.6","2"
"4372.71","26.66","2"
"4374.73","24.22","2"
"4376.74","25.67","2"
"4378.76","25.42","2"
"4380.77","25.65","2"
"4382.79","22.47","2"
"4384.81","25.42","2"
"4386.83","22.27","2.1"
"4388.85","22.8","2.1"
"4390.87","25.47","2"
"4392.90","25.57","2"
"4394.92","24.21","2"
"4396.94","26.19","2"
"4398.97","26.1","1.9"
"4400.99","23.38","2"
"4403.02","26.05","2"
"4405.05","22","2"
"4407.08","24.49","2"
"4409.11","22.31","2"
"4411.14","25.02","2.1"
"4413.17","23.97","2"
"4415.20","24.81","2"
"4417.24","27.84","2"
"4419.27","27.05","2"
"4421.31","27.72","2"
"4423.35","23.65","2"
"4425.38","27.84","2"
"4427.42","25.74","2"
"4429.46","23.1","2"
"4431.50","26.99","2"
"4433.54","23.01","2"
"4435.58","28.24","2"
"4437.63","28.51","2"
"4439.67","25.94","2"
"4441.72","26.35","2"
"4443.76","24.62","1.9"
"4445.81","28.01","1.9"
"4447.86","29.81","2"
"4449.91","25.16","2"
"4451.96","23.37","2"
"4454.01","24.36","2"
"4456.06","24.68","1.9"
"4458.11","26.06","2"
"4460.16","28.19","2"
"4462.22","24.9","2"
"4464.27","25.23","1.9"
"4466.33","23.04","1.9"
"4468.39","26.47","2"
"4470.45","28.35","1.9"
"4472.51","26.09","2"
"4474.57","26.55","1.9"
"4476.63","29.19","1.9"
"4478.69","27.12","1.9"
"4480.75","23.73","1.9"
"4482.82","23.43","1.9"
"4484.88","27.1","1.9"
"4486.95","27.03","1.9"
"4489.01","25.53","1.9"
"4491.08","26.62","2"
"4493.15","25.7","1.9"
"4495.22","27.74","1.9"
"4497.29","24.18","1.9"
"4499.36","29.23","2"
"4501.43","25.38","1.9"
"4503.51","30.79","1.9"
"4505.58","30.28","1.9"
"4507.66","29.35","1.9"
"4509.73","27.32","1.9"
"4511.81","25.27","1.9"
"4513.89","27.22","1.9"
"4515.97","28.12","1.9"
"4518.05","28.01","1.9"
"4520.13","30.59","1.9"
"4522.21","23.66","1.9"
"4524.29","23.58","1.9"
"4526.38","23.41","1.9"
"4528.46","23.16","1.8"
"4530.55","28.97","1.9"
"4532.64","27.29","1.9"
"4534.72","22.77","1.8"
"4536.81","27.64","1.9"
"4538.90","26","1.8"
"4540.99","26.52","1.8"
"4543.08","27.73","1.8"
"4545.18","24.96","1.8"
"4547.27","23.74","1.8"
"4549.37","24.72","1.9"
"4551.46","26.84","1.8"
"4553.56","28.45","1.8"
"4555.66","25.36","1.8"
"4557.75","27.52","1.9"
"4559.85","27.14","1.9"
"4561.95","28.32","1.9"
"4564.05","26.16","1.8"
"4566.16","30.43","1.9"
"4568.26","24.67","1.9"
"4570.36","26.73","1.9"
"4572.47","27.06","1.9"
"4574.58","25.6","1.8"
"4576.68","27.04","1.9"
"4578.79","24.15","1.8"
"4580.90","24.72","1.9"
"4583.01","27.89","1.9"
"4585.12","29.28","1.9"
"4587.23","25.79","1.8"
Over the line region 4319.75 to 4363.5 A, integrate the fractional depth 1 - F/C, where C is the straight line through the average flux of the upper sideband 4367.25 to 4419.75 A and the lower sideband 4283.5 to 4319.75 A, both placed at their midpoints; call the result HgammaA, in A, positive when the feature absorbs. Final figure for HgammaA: 3.7 A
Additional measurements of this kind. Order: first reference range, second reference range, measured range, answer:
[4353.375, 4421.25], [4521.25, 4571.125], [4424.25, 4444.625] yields -0.8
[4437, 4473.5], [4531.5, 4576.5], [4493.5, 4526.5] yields -1.2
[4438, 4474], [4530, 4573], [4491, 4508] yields -0.9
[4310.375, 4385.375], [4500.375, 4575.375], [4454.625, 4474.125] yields -0.2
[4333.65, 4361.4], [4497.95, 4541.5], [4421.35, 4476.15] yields -2.5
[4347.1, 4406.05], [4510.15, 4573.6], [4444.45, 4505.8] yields -2.1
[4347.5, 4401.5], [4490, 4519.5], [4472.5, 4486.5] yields 0.4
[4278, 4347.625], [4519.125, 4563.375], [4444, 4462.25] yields -0.5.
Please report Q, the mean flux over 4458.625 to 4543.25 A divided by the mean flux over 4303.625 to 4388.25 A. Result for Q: 1.1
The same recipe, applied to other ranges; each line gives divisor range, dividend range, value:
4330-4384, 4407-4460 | 1.10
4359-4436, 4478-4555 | 1.06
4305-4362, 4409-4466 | 1.10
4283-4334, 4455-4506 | 1.06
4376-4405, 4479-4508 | 1.09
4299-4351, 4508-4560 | 1.11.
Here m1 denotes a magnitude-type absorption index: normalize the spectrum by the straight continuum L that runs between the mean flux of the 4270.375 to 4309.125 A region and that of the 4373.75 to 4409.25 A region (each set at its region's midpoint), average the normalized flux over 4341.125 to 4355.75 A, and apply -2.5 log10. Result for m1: 0.16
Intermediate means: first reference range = 24.8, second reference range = 24.5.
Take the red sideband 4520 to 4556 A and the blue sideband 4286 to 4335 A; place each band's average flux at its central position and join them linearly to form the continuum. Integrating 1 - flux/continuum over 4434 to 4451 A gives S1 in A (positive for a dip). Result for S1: -1.07 A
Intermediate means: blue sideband 24.8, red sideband 25.7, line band 26.9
